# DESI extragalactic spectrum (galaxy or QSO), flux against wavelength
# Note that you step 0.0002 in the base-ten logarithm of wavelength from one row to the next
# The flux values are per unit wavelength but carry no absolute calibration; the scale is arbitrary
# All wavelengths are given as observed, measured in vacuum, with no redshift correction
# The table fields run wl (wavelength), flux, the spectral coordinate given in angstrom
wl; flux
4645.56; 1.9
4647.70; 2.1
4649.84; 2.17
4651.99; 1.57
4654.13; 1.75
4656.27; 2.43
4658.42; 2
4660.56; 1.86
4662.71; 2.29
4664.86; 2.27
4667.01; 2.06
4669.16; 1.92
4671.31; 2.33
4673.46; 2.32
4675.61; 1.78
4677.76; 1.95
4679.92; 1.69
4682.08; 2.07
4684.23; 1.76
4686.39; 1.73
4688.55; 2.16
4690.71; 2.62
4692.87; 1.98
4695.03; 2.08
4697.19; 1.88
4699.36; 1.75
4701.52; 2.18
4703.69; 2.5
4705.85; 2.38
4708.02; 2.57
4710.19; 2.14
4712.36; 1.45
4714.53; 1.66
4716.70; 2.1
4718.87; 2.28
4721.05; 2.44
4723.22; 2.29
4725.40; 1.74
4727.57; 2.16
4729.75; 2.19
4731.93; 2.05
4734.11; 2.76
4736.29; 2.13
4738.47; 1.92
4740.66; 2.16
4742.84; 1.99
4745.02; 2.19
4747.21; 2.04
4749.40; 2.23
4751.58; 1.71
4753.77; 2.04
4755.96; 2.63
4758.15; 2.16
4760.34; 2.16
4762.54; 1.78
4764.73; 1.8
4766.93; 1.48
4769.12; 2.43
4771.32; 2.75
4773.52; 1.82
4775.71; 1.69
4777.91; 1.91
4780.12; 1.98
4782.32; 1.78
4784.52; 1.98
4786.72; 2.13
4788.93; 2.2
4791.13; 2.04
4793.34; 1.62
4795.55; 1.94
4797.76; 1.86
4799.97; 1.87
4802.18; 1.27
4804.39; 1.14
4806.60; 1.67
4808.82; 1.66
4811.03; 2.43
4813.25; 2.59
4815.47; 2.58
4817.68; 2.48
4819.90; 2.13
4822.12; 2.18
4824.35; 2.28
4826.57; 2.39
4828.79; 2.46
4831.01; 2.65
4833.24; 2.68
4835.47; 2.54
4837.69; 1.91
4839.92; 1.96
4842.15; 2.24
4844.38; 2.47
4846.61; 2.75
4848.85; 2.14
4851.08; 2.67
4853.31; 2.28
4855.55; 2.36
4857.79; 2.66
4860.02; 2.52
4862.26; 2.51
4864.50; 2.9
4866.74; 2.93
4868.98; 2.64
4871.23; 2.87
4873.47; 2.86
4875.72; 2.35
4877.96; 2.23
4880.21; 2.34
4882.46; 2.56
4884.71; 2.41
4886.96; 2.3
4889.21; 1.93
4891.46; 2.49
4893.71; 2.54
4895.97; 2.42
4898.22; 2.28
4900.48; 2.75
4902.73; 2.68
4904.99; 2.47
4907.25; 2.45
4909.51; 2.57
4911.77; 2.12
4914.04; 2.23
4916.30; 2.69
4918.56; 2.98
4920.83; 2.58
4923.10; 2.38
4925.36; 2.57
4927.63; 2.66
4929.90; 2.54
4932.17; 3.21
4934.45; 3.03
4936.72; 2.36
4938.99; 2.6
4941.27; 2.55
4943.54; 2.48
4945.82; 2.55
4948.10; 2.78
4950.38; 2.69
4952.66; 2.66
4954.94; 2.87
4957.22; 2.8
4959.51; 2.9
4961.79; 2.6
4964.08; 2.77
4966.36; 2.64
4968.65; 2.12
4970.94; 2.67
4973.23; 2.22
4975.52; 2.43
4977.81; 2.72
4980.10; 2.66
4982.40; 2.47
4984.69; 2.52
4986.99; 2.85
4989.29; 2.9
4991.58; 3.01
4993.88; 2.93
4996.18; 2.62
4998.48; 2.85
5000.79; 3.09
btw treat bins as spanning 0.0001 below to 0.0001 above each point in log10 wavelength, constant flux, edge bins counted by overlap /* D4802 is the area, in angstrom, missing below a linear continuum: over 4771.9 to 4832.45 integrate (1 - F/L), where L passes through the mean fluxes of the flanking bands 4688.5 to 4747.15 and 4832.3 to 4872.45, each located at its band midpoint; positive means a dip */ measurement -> 8.5 angstrom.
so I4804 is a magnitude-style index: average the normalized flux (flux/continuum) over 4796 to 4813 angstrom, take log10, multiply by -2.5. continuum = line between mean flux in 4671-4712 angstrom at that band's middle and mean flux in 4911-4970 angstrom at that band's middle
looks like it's 0.31 mag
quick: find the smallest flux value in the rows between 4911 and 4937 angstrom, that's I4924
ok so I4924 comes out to 2.12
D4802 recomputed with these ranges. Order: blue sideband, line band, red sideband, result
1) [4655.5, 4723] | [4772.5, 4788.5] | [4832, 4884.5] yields 2.7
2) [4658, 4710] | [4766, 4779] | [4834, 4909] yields 1.4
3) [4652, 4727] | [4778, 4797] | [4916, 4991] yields 2.7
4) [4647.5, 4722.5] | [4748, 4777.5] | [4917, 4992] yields 2.5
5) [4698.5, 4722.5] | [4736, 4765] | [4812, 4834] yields 2.2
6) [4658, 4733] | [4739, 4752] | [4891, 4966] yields 0.7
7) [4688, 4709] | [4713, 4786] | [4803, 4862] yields 5.7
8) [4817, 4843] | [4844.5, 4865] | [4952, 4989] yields -1.2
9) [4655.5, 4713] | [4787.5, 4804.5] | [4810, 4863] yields 3.9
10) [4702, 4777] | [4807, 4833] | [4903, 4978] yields -0.4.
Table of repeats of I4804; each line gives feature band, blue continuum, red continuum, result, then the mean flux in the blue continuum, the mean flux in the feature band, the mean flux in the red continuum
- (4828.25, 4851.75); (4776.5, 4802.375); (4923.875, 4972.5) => -0.123 mag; 1.9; 2.4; 2.66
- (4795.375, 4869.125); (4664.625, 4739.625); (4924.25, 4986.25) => 0.041 mag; 2.09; 2.29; 2.63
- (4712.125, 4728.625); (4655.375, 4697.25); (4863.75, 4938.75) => 0.059 mag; 2.06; 2.04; 2.55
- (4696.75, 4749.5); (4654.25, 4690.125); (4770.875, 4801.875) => -0.072 mag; 2.04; 2.13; 1.93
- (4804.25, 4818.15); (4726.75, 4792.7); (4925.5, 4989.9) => 0.049 mag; 2.07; 2.13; 2.65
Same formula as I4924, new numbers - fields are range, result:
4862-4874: 2.51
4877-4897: 1.93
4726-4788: 1.48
